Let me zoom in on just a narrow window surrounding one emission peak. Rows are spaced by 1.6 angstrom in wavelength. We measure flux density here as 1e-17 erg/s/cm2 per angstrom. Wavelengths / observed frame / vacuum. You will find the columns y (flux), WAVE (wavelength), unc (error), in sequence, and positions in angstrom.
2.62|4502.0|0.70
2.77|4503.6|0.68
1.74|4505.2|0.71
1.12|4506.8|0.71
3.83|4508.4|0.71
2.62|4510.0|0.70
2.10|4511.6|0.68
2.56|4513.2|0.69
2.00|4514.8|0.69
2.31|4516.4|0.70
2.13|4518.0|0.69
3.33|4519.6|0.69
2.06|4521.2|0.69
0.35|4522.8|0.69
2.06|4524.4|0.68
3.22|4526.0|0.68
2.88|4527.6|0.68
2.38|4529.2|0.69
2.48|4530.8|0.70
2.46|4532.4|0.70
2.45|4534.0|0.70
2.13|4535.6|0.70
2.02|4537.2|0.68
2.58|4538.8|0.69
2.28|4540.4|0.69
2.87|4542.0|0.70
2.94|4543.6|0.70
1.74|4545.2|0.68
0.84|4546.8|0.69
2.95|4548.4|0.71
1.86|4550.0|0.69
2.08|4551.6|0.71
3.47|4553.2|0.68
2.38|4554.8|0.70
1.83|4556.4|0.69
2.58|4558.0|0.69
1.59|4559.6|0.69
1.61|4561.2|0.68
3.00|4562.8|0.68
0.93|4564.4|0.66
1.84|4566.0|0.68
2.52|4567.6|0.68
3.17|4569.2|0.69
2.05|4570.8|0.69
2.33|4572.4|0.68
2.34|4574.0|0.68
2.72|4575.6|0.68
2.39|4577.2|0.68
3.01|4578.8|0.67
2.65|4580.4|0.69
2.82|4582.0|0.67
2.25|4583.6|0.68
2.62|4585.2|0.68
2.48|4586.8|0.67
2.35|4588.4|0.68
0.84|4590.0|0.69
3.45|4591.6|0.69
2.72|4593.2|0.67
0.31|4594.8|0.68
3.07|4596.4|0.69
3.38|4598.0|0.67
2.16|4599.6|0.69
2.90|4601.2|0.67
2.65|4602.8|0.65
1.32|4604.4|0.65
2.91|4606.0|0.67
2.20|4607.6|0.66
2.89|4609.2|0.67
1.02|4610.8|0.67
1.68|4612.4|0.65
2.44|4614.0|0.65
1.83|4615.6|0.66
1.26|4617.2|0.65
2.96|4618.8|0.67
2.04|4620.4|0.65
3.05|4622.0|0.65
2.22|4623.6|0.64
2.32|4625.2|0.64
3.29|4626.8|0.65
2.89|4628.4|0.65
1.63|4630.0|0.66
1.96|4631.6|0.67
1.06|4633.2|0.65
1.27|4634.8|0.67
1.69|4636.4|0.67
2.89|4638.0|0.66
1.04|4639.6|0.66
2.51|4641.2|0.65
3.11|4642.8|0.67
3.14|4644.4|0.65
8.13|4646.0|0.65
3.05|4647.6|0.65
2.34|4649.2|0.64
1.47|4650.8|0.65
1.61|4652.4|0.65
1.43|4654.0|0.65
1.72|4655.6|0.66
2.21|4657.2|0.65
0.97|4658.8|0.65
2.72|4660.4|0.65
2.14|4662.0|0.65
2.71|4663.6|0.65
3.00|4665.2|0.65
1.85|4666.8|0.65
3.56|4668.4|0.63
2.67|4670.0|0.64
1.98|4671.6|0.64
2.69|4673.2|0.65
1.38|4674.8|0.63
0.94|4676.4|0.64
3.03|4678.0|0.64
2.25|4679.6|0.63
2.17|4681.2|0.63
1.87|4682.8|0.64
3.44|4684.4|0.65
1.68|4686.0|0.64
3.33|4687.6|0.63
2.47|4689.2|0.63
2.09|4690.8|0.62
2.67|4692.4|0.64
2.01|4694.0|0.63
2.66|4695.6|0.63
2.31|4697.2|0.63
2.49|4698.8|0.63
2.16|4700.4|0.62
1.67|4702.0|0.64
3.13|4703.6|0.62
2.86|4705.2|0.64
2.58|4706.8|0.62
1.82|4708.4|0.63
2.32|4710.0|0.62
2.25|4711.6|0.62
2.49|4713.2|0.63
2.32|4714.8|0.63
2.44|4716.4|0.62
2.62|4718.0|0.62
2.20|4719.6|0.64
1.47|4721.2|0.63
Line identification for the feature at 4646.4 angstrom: H-gamma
